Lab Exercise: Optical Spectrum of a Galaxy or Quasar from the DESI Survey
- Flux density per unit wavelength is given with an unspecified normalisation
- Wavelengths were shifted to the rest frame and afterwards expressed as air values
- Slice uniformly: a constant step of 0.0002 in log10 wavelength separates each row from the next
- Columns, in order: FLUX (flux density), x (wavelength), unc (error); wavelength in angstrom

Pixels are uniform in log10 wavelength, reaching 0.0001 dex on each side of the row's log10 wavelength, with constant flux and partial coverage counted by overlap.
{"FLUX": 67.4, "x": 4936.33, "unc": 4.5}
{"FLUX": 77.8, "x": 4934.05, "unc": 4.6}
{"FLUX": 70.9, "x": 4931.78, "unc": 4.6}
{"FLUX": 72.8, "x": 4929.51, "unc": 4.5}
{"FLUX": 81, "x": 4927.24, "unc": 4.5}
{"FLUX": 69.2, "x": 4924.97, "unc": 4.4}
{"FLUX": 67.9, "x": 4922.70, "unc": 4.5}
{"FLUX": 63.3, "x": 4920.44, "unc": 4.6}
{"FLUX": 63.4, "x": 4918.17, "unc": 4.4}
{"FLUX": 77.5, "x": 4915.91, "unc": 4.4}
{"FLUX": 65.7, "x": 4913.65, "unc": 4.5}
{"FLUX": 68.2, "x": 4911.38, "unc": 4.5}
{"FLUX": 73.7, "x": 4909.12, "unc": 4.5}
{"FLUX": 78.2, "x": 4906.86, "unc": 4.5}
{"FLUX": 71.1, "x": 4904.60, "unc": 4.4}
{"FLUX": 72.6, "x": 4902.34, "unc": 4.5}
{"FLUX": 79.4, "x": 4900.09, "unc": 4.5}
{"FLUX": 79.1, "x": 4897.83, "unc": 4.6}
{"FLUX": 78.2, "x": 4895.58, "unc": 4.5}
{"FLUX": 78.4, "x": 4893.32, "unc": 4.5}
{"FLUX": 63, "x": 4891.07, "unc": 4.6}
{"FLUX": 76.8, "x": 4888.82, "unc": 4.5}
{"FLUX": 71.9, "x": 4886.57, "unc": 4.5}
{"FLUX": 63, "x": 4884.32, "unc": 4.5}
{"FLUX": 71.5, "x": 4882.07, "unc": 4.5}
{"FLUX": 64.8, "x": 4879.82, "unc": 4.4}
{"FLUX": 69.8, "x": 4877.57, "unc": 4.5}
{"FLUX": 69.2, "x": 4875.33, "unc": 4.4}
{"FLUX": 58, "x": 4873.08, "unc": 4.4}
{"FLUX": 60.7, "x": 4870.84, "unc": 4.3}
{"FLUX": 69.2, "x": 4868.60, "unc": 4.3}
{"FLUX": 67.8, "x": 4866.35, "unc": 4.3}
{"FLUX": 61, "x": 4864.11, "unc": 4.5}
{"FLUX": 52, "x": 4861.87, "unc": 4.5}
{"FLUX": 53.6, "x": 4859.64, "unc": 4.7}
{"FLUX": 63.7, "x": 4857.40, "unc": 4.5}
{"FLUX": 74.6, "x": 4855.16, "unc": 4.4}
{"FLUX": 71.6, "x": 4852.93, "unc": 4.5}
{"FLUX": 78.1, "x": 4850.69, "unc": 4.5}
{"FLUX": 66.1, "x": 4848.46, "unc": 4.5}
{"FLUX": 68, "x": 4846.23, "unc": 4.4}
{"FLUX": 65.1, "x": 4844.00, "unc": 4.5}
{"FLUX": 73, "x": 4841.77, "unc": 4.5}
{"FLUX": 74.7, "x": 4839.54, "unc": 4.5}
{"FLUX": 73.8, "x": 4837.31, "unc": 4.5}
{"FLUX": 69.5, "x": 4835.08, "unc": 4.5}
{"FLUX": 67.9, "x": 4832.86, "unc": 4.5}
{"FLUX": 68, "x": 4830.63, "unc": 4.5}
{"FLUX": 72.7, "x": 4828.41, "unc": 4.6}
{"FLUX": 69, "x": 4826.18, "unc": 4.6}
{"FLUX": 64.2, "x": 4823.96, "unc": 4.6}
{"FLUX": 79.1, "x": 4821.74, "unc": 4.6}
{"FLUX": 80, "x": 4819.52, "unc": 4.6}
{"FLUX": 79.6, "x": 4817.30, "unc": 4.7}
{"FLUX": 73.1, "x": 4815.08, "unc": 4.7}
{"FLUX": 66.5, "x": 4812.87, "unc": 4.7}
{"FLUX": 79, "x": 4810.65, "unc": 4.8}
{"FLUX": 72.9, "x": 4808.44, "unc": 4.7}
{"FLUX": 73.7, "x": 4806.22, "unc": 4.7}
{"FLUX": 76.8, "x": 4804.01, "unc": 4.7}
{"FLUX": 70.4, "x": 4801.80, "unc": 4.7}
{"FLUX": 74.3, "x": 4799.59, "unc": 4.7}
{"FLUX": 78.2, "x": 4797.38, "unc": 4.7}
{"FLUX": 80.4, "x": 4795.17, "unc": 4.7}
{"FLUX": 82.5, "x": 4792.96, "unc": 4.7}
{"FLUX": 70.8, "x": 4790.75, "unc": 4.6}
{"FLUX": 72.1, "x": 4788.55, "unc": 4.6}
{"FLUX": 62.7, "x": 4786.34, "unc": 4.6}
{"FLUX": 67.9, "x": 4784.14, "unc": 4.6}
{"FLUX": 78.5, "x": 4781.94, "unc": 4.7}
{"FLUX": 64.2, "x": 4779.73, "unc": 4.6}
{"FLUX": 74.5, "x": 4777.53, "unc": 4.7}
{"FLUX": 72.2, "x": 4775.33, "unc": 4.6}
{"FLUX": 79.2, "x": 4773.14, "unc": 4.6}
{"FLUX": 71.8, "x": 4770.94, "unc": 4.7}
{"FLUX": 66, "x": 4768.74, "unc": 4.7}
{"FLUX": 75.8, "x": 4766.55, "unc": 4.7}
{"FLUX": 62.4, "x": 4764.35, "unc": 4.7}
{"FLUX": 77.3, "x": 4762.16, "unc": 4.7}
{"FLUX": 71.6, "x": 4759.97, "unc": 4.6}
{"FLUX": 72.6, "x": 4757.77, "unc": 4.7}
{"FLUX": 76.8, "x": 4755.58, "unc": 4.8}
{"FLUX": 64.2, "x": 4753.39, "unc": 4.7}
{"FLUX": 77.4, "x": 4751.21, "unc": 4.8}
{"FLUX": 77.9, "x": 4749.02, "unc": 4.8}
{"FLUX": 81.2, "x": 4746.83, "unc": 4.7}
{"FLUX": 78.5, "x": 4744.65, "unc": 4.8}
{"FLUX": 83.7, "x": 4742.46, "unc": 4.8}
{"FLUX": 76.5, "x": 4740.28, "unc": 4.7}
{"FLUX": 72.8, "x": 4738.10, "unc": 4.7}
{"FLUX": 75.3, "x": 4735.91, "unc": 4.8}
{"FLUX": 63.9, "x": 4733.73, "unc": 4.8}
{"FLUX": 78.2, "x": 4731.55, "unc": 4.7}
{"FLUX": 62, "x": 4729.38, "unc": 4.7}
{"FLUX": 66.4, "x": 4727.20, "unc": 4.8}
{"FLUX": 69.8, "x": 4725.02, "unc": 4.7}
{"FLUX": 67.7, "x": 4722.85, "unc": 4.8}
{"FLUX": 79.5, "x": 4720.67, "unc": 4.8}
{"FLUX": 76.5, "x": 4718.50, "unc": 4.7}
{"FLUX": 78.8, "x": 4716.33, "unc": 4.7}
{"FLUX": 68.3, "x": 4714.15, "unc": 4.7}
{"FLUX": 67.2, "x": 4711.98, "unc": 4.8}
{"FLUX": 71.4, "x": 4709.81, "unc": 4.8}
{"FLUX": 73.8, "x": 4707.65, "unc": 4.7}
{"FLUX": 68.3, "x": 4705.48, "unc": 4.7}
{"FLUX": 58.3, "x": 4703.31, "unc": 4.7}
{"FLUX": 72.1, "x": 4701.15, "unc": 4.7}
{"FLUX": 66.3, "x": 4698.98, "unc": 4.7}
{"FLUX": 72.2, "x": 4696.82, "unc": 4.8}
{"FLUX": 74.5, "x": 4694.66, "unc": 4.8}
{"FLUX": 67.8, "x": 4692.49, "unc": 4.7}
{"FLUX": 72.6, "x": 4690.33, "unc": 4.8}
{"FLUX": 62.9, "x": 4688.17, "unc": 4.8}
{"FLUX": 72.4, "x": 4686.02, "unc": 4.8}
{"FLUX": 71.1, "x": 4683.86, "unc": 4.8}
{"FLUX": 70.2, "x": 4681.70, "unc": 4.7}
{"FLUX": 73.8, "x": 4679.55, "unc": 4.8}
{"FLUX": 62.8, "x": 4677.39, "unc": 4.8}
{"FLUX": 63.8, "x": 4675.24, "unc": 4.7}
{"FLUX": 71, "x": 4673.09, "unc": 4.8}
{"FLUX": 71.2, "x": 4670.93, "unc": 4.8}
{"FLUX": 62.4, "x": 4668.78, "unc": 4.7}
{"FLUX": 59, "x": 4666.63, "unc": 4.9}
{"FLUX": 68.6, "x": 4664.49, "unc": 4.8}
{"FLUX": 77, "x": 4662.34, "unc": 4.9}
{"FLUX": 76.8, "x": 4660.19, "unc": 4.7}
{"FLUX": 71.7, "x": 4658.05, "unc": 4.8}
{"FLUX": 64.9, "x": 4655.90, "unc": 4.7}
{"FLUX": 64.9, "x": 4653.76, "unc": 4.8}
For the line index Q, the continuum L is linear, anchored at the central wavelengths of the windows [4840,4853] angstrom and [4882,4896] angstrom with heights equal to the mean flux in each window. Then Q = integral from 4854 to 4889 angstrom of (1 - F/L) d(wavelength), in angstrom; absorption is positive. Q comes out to 2.91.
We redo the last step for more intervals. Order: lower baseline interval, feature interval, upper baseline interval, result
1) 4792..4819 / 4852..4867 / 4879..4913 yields 2.2 angstrom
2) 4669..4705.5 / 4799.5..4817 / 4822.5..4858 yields -0.9 angstrom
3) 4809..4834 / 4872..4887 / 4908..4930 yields 0.9 angstrom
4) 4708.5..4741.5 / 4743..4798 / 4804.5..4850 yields -1.3 angstrom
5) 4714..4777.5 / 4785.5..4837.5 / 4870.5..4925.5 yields -0.9 angstrom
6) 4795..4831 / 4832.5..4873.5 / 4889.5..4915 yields 3.8 angstrom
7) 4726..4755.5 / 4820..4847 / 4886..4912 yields 1.3 angstrom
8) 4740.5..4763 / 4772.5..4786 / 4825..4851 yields 0.4 angstrom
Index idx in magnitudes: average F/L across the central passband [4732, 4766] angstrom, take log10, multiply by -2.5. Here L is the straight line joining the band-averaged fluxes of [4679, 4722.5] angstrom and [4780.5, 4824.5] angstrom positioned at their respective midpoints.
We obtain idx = -0.03 mag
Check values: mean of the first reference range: 70.8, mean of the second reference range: 74.2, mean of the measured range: 74.2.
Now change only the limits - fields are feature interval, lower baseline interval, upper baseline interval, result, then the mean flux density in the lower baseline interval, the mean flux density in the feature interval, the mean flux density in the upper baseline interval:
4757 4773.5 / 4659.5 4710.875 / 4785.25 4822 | 0.02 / 69.1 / 71.7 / 74.7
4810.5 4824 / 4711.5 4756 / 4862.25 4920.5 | -0.05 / 73.5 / 75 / 69.7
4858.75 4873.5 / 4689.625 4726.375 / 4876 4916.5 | 0.19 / 70.8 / 60.6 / 72.3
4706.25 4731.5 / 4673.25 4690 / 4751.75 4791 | -0.03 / 68.5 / 71.3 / 71.3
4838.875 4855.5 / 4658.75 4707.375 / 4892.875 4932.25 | 0.01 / 69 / 71.2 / 72.7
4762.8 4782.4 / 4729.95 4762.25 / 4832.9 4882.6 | 0.02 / 74.9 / 71.5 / 67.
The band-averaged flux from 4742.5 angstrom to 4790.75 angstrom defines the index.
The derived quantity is 72.8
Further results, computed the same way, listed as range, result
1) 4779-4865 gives 71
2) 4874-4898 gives 71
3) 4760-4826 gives 73.2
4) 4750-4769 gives 71.9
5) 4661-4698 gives 69.1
